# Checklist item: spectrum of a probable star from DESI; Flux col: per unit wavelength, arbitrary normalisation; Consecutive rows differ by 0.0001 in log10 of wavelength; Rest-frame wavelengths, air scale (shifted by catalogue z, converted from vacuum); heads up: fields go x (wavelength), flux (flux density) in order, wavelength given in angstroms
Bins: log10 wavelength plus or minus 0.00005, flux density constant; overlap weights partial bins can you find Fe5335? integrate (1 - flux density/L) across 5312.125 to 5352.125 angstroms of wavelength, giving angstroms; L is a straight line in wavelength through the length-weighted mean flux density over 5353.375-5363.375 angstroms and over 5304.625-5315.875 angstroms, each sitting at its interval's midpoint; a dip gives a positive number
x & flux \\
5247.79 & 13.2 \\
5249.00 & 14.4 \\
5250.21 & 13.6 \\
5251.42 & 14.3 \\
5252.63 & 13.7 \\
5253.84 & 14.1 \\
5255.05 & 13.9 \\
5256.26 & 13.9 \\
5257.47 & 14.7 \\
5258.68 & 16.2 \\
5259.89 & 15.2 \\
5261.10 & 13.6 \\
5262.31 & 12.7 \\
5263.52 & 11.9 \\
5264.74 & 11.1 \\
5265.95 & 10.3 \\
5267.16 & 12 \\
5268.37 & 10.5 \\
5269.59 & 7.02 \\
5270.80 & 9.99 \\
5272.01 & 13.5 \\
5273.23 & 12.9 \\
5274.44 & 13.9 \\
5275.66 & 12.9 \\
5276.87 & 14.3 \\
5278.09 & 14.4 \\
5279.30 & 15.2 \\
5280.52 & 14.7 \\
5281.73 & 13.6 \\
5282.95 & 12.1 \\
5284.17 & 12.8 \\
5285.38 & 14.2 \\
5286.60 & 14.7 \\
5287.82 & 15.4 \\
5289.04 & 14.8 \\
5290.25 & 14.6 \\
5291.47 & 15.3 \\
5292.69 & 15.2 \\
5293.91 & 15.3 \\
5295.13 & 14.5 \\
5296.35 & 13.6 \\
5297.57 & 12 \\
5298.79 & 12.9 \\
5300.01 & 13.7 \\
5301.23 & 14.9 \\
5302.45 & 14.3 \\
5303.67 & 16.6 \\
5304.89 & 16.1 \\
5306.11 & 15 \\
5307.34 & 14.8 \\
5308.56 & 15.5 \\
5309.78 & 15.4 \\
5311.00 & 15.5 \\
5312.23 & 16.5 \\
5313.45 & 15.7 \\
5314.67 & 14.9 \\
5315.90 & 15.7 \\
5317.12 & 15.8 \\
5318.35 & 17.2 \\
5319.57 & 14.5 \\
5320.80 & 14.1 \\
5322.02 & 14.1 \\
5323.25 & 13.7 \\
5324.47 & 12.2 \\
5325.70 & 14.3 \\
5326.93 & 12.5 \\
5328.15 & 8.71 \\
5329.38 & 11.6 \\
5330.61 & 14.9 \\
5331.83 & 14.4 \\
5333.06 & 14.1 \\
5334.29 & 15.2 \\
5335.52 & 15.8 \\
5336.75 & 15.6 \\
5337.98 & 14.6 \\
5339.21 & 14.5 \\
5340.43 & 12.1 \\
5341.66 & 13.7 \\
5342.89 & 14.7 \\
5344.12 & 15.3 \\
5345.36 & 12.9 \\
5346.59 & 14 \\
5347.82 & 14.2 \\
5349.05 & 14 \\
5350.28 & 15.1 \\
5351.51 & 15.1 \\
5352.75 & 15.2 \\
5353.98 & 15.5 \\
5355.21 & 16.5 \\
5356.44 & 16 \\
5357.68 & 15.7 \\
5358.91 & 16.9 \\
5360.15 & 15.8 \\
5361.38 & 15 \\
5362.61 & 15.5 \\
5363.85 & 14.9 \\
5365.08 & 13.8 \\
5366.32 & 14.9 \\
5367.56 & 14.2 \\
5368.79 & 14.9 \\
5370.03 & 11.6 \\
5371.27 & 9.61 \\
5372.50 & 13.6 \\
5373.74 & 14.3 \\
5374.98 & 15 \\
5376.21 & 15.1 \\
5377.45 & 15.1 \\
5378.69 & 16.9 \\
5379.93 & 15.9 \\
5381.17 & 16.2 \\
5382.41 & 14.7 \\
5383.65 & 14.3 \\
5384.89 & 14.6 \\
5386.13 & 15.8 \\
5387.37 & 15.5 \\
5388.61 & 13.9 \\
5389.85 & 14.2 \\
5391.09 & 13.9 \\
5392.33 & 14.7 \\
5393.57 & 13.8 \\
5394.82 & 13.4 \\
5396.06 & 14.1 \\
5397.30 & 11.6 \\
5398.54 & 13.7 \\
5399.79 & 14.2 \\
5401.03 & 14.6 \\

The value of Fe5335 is 3.52 angstroms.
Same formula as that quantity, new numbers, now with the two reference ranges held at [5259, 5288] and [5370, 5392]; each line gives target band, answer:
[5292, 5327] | -3.4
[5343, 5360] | -1.2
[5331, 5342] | -0.5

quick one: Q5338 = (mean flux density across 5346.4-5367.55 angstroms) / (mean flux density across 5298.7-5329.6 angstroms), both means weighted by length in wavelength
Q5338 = 1.0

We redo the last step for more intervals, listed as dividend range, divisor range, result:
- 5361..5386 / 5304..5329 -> 0.99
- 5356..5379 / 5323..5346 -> 1.07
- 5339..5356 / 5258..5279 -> 1.16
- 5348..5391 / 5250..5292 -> 1.11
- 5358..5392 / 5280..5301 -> 1.04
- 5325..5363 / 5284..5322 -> 0.97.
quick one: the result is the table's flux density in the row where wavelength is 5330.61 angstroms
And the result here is 14.9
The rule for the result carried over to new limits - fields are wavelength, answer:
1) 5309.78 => 15.4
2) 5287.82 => 15.4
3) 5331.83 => 14.4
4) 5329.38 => 11.6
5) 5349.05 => 14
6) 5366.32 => 14.9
